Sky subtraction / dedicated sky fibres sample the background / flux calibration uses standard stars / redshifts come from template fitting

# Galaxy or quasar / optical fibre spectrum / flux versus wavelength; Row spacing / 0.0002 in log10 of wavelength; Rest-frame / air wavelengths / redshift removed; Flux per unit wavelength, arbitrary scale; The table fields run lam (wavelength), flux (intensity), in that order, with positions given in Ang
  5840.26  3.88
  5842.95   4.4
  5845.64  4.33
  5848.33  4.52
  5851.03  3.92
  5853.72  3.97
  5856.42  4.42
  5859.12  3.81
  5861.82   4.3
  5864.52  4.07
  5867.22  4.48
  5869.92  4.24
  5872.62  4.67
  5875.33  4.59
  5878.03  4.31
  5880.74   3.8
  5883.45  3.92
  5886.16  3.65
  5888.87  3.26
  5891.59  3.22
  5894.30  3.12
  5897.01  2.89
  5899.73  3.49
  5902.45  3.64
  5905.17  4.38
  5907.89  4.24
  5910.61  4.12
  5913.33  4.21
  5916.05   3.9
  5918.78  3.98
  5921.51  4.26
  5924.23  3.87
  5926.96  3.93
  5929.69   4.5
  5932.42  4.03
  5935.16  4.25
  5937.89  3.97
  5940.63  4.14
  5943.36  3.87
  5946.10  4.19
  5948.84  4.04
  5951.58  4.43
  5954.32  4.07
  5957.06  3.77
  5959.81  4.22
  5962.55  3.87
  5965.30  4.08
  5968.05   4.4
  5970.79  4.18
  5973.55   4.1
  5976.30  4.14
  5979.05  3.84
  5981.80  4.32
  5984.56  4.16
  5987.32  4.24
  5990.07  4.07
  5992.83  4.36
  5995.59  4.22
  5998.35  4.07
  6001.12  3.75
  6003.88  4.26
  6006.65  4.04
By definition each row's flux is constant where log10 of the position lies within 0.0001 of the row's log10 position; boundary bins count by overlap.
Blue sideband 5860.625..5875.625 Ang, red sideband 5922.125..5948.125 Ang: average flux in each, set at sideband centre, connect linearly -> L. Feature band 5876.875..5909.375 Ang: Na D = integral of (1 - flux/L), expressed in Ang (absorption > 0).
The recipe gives 4.7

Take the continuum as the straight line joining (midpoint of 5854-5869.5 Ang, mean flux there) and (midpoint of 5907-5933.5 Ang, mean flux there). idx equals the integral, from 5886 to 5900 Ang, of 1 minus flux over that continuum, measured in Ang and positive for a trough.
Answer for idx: 3.13 Ang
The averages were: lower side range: 4.2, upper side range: 4.1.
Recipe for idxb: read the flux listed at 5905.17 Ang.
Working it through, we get 4.38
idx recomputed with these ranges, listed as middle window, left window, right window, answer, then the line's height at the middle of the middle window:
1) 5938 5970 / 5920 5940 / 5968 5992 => 0.3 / 4.13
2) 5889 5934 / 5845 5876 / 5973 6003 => 3.9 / 4.21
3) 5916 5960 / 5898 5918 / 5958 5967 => -0.7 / 4.02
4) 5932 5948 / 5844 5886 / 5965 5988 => 0.4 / 4.18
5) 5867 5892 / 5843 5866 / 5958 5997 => 0.9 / 4.18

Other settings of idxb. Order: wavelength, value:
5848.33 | 4.52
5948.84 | 4.04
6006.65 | 4.04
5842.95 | 4.4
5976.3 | 4.14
